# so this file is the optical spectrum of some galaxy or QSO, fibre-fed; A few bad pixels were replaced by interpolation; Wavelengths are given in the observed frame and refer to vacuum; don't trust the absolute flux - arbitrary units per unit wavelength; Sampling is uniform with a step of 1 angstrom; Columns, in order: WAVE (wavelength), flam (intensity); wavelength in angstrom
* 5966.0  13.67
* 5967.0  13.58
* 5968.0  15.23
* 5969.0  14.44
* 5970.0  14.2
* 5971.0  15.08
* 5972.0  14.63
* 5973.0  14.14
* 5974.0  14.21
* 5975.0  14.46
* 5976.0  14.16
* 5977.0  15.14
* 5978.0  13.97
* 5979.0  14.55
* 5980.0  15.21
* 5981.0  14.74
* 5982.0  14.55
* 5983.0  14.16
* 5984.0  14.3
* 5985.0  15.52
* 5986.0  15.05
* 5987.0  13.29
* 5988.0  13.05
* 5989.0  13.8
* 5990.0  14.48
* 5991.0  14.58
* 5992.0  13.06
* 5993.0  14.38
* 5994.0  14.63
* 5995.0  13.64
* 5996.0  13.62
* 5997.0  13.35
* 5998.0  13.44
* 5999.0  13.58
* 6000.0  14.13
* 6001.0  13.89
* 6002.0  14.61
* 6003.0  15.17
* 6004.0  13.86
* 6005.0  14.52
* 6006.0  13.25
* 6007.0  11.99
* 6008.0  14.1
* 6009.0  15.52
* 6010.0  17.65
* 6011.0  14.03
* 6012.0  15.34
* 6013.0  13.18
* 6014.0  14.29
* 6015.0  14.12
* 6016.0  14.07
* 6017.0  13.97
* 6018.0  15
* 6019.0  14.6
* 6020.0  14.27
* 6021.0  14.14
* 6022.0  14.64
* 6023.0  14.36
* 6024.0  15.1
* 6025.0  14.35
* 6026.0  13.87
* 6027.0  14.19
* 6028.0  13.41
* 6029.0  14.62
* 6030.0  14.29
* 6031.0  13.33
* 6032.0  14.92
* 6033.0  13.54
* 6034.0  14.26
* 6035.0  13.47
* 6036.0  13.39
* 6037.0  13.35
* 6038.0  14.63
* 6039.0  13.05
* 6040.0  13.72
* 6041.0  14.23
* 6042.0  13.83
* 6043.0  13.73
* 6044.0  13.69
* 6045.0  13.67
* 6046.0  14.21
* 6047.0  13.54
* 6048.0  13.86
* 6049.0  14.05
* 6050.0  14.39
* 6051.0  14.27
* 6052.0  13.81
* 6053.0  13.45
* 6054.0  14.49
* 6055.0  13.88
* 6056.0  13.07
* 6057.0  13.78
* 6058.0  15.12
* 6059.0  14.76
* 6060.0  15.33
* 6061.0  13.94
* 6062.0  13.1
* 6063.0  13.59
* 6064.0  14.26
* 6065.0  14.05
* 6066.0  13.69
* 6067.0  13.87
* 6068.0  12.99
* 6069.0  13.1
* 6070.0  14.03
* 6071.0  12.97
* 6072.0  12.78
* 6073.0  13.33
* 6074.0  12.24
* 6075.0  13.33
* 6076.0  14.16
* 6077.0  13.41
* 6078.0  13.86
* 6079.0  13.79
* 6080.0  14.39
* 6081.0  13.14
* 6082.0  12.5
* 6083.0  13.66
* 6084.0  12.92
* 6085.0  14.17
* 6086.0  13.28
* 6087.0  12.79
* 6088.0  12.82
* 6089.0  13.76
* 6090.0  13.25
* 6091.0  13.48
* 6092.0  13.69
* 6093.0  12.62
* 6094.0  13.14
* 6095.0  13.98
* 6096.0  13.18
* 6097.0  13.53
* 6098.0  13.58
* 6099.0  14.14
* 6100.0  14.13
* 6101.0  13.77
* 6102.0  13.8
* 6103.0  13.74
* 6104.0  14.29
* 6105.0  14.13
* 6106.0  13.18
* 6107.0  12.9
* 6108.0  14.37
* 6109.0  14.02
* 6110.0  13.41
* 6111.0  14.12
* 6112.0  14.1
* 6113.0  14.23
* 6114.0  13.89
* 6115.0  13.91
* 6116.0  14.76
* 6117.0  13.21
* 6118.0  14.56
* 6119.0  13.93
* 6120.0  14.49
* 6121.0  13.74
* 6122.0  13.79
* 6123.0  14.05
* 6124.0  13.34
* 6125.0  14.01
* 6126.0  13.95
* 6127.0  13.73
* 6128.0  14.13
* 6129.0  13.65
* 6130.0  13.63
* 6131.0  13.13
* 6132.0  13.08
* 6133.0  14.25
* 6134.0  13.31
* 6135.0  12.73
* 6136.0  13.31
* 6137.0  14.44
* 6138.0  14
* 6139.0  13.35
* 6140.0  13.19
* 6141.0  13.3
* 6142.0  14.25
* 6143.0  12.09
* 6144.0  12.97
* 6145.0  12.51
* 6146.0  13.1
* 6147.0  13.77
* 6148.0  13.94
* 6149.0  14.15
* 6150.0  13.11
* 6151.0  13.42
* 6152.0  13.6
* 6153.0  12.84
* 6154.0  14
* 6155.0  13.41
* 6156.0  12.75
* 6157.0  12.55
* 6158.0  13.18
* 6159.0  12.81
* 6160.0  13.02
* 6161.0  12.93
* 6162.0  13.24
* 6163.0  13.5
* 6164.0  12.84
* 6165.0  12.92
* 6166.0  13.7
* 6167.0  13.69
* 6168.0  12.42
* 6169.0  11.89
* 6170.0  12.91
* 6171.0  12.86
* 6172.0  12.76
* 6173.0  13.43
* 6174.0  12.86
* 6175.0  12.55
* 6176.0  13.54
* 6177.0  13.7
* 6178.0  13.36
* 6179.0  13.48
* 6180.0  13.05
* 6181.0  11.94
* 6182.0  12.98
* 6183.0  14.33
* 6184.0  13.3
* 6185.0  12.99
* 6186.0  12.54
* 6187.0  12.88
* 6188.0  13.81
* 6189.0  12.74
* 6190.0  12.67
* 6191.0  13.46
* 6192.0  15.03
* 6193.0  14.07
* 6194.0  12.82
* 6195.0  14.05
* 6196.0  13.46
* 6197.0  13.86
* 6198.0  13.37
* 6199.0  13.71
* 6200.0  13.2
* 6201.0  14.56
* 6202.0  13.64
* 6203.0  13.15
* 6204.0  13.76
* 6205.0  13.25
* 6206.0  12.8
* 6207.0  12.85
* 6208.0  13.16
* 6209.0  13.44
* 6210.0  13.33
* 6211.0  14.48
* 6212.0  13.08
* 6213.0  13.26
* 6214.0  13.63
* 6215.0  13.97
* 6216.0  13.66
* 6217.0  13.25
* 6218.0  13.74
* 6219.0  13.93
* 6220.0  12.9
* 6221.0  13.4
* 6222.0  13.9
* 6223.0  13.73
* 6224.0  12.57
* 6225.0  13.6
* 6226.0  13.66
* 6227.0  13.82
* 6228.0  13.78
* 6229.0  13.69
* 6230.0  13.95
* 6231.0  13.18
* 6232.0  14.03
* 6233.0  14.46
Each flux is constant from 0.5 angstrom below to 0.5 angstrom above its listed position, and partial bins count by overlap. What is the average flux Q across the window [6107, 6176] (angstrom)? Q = 13.5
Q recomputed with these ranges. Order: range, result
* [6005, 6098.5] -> 13.8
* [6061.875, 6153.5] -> 13.6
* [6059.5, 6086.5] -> 13.6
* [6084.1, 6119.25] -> 13.7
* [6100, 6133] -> 13.9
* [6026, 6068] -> 13.9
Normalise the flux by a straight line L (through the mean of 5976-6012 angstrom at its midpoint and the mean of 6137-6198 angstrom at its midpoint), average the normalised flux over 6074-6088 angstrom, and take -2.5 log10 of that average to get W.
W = 0.03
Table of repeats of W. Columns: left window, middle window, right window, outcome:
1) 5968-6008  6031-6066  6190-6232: 0.01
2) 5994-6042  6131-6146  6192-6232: 0.04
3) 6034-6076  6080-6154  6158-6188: -0.02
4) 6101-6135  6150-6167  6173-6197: 0.03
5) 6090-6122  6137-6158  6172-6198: 0.02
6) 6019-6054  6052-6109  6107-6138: 0.02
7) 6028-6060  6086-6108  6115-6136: 0.02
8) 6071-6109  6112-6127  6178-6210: -0.04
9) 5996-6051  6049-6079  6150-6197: 0.01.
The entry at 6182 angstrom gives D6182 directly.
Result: 12.98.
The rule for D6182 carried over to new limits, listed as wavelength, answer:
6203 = 13.15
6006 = 13.25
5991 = 14.58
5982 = 14.55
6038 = 14.63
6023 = 14.36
